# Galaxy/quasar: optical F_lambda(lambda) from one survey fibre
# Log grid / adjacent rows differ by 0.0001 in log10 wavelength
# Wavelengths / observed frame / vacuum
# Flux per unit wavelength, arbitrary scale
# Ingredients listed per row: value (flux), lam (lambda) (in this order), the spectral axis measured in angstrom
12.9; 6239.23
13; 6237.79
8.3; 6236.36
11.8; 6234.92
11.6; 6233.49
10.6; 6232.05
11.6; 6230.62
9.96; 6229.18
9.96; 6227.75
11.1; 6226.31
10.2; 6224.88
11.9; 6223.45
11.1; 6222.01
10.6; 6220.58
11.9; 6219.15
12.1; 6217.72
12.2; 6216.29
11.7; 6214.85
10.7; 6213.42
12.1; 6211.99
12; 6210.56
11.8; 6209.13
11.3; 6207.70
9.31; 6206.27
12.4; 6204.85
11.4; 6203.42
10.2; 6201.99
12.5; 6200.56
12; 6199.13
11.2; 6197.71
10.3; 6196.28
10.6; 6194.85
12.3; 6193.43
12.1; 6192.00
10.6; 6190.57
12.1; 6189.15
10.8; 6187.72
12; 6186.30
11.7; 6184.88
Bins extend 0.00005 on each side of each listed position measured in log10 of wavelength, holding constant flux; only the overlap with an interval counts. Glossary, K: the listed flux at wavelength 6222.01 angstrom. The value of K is 11.1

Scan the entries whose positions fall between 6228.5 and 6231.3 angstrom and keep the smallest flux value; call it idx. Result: 9.96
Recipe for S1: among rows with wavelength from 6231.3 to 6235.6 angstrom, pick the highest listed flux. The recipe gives 11.8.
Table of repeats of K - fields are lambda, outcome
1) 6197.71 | 11.2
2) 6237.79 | 13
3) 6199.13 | 12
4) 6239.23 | 12.9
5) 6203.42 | 11.4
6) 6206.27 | 9.31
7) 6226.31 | 11.1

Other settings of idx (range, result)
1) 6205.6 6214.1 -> 9.31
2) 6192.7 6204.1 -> 10.2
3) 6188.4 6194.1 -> 10.6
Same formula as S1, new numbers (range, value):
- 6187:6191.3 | 12.1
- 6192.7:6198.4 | 12.3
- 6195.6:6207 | 12.5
